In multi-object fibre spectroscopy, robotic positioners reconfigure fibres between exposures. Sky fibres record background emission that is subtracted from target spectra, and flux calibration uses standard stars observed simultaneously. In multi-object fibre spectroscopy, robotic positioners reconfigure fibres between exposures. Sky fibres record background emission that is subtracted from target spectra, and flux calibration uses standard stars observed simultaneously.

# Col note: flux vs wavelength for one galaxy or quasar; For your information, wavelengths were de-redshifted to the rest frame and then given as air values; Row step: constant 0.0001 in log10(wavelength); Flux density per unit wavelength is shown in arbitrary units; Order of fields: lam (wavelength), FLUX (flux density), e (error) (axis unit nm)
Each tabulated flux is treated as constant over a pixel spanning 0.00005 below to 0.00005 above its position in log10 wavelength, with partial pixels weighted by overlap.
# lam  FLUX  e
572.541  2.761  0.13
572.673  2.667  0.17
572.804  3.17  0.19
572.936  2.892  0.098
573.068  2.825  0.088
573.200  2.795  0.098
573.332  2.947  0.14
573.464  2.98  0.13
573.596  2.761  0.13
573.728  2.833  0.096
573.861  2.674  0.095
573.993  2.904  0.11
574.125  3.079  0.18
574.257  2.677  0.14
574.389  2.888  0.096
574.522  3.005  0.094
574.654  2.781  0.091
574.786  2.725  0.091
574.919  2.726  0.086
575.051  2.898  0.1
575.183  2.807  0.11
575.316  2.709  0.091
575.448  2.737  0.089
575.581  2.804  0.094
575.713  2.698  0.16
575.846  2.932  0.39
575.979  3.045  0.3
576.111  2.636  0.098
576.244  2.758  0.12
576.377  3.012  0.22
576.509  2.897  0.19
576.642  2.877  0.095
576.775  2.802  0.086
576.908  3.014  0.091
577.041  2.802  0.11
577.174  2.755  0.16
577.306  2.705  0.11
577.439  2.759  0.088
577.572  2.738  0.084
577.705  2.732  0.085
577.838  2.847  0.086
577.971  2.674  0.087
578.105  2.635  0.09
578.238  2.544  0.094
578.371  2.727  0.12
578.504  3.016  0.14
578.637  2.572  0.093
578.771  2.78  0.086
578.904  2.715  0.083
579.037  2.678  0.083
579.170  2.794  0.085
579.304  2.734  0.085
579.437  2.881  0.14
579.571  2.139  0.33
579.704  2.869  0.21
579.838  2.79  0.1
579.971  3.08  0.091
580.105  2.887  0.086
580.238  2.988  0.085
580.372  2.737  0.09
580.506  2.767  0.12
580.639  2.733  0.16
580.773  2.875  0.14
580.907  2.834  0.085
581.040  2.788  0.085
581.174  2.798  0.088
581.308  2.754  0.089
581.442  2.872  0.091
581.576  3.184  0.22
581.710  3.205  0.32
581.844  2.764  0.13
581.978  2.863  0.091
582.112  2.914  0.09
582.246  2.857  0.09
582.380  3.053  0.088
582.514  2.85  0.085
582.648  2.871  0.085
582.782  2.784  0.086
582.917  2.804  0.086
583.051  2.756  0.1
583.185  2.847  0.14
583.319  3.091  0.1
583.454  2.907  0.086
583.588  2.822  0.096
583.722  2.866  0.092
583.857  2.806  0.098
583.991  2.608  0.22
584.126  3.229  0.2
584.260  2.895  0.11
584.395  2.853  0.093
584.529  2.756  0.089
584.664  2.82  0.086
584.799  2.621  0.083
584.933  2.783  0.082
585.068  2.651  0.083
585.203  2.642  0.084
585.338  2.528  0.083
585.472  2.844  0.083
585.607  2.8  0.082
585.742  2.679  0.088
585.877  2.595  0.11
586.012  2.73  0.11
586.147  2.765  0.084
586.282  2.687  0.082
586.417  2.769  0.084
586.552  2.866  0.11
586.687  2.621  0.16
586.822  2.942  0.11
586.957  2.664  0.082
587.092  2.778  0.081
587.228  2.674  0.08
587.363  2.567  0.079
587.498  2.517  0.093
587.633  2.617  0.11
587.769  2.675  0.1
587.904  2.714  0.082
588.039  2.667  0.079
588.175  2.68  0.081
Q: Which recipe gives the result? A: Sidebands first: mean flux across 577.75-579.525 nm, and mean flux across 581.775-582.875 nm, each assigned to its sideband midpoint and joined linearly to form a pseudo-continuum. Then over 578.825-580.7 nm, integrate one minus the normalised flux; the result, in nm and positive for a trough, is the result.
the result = 0.00 nm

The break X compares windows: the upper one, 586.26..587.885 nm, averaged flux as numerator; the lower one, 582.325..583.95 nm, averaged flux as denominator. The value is 0.9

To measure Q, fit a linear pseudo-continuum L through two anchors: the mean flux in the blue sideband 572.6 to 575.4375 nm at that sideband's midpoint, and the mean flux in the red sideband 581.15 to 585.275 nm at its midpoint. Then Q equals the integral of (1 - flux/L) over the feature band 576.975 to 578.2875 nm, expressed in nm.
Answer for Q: 0.058 nm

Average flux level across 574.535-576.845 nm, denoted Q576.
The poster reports 2.82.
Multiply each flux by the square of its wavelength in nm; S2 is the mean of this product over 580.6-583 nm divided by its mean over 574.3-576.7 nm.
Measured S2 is 1.04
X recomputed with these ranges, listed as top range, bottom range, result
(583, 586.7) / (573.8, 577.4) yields 0.98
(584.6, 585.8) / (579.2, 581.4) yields 0.97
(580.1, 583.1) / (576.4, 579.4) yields 1.04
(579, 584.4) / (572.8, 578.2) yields 1.01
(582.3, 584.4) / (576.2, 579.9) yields 1.04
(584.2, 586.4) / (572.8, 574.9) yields 0.95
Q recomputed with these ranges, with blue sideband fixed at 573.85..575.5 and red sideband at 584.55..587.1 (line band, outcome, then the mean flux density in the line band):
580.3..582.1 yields -0.06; 2.86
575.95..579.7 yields 0.05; 2.76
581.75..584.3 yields -0.12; 2.88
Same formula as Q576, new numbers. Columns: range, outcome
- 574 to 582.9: 2.82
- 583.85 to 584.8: 2.84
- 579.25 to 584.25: 2.86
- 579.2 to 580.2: 2.78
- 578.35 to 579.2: 2.76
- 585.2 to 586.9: 2.73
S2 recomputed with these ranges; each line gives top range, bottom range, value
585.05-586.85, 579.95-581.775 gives 0.96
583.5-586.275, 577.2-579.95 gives 1.04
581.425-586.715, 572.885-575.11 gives 1.03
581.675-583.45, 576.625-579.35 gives 1.07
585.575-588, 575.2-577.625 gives 0.99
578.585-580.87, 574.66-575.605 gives 1.01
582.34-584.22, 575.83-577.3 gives 1.03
